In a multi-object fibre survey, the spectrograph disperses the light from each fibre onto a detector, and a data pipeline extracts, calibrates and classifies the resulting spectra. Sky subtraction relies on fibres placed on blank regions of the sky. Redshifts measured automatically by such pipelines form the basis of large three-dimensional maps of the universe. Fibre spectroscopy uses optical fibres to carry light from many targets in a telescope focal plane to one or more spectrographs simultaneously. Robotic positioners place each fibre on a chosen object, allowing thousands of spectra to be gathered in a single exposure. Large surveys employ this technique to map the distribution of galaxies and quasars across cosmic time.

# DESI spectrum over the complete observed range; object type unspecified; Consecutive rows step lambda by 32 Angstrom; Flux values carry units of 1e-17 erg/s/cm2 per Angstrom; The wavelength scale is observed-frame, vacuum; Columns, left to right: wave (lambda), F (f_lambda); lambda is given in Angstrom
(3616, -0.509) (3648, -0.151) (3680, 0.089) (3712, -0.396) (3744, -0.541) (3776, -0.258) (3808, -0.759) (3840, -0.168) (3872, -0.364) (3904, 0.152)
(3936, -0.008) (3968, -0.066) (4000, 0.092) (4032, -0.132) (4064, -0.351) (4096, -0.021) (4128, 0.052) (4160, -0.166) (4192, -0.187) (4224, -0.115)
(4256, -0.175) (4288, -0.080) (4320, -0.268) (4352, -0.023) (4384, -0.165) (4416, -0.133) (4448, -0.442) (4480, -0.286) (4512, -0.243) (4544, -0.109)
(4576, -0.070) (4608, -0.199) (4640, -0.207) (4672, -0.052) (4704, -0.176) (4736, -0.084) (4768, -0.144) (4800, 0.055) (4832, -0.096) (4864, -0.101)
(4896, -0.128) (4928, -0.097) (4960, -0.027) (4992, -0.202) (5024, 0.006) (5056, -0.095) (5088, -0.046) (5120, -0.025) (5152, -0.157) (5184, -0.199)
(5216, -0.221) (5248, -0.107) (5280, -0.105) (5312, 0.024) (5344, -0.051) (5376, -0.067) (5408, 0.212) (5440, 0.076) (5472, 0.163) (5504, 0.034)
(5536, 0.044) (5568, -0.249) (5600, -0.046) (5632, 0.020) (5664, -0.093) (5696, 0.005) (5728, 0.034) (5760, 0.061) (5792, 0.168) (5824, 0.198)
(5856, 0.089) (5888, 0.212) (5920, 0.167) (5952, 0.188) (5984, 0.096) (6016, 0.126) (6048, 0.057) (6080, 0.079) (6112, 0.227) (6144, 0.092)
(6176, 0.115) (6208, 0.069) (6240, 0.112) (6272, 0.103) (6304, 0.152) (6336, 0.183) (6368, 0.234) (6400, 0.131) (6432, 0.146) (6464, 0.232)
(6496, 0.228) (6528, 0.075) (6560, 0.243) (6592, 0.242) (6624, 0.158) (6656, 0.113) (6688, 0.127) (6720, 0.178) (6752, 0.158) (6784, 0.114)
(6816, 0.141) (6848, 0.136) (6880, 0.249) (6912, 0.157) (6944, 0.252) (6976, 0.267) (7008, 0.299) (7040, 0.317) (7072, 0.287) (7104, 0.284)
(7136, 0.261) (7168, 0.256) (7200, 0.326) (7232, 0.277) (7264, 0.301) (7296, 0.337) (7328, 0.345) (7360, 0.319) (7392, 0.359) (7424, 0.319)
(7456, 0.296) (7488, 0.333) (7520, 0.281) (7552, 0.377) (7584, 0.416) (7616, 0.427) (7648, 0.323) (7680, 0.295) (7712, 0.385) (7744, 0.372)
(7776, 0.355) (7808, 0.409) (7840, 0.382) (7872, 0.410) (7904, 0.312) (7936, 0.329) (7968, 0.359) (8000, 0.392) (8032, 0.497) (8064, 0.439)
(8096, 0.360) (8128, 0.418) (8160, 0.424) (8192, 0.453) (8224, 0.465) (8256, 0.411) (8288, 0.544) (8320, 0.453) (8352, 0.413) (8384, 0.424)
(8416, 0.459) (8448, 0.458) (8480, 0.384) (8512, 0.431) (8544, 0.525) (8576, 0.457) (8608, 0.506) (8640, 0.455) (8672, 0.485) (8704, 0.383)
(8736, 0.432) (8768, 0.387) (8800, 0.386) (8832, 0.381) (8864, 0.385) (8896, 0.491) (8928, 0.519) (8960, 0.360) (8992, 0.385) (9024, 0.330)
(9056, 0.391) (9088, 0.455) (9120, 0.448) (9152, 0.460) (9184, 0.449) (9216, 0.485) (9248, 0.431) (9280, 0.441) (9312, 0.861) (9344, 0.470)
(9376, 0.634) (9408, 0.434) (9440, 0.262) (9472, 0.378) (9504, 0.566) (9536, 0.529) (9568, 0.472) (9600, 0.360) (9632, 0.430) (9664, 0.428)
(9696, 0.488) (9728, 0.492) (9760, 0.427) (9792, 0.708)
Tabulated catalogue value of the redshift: 0.74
